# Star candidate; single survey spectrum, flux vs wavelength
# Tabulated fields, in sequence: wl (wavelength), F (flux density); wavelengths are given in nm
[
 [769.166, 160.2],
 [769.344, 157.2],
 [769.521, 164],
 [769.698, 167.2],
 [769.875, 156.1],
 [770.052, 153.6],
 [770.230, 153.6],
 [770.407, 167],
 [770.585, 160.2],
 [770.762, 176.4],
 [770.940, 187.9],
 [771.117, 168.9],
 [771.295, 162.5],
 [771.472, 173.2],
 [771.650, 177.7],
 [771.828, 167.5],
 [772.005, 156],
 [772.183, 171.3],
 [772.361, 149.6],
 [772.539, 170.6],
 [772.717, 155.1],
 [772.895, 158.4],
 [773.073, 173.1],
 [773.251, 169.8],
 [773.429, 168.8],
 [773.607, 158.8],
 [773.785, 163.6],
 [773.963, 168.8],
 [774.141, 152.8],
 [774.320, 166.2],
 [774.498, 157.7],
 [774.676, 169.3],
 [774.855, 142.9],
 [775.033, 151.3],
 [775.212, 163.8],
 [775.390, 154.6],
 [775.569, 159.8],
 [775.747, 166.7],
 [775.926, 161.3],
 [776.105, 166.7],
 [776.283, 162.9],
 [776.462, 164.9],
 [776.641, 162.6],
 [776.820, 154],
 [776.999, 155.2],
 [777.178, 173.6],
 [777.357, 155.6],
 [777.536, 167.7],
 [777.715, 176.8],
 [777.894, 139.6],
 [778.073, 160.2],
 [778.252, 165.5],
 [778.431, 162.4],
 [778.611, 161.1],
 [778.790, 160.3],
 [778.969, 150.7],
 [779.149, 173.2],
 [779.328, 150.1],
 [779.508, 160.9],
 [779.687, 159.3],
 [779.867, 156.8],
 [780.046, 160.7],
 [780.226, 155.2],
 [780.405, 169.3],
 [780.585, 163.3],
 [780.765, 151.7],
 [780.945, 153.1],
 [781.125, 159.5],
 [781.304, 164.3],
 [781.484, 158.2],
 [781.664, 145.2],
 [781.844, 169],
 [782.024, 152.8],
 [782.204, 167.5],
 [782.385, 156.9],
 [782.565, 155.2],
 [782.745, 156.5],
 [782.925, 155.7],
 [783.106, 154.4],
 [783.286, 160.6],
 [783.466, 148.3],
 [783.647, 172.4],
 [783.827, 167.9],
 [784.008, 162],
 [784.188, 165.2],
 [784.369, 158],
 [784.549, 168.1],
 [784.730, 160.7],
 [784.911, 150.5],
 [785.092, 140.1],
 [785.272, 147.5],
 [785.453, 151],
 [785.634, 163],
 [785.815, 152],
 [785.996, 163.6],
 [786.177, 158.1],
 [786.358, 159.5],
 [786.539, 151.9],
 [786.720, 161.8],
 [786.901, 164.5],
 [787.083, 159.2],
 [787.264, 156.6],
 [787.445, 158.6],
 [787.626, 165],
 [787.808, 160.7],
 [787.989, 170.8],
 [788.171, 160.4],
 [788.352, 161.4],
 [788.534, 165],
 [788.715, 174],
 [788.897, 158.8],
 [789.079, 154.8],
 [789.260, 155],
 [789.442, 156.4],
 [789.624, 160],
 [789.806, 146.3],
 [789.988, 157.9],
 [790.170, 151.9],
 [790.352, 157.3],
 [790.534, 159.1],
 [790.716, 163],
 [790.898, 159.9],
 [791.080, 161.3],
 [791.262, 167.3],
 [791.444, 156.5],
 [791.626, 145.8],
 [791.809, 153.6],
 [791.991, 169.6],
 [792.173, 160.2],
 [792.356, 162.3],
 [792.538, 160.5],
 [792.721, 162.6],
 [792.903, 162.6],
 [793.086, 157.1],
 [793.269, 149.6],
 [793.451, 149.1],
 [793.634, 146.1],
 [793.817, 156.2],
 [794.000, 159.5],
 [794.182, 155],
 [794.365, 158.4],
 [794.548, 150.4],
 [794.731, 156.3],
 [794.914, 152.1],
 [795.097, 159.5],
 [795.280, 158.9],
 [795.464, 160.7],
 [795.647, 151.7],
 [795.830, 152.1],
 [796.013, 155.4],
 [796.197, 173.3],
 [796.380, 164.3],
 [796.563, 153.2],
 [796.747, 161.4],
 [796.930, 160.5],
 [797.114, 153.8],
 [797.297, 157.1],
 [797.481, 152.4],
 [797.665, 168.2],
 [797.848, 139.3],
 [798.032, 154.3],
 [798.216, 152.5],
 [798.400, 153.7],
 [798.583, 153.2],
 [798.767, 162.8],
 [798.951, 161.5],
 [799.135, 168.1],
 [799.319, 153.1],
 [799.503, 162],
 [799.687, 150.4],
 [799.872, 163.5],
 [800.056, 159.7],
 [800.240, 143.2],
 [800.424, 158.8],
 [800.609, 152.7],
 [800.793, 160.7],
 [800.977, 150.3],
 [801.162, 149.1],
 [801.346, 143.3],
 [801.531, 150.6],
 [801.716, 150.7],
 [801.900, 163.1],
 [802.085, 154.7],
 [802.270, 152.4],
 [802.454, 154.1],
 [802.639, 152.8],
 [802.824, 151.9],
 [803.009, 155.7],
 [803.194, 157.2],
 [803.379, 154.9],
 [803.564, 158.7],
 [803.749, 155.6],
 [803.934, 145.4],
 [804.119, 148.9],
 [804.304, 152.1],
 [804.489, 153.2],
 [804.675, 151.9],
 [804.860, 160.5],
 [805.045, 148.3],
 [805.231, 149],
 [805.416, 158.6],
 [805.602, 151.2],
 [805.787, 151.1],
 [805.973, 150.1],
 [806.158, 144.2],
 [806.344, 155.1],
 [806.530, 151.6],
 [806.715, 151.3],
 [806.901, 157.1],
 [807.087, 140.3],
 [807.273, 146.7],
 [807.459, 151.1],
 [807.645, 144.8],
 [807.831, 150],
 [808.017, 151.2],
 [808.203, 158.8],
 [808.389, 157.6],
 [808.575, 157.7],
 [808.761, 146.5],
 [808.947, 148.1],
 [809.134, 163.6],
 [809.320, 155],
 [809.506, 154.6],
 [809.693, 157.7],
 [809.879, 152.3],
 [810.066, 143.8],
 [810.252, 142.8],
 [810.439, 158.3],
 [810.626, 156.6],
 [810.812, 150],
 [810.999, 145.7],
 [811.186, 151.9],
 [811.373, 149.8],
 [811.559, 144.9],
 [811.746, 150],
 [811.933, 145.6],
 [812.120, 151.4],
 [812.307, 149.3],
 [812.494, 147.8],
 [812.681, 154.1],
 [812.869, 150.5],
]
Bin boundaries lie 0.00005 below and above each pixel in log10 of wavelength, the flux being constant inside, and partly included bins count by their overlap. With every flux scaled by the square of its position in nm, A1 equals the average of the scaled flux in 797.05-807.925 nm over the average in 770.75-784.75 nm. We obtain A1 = 1.0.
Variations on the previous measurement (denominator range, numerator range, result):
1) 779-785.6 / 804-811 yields 1.02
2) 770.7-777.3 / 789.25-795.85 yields 1.00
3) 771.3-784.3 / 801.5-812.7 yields 1.02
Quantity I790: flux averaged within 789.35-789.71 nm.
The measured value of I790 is 158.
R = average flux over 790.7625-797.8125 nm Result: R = 158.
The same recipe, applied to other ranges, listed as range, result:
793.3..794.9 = 154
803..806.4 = 153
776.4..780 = 160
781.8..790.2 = 159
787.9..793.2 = 160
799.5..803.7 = 154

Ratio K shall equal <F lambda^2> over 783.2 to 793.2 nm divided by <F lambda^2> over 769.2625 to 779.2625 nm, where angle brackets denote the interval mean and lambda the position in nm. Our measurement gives 1.0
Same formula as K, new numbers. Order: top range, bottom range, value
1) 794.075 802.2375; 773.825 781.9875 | 1.03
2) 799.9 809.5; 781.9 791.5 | 1.00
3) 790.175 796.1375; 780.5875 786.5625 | 1.02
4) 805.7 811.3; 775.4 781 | 1.02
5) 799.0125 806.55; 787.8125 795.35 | 1.00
